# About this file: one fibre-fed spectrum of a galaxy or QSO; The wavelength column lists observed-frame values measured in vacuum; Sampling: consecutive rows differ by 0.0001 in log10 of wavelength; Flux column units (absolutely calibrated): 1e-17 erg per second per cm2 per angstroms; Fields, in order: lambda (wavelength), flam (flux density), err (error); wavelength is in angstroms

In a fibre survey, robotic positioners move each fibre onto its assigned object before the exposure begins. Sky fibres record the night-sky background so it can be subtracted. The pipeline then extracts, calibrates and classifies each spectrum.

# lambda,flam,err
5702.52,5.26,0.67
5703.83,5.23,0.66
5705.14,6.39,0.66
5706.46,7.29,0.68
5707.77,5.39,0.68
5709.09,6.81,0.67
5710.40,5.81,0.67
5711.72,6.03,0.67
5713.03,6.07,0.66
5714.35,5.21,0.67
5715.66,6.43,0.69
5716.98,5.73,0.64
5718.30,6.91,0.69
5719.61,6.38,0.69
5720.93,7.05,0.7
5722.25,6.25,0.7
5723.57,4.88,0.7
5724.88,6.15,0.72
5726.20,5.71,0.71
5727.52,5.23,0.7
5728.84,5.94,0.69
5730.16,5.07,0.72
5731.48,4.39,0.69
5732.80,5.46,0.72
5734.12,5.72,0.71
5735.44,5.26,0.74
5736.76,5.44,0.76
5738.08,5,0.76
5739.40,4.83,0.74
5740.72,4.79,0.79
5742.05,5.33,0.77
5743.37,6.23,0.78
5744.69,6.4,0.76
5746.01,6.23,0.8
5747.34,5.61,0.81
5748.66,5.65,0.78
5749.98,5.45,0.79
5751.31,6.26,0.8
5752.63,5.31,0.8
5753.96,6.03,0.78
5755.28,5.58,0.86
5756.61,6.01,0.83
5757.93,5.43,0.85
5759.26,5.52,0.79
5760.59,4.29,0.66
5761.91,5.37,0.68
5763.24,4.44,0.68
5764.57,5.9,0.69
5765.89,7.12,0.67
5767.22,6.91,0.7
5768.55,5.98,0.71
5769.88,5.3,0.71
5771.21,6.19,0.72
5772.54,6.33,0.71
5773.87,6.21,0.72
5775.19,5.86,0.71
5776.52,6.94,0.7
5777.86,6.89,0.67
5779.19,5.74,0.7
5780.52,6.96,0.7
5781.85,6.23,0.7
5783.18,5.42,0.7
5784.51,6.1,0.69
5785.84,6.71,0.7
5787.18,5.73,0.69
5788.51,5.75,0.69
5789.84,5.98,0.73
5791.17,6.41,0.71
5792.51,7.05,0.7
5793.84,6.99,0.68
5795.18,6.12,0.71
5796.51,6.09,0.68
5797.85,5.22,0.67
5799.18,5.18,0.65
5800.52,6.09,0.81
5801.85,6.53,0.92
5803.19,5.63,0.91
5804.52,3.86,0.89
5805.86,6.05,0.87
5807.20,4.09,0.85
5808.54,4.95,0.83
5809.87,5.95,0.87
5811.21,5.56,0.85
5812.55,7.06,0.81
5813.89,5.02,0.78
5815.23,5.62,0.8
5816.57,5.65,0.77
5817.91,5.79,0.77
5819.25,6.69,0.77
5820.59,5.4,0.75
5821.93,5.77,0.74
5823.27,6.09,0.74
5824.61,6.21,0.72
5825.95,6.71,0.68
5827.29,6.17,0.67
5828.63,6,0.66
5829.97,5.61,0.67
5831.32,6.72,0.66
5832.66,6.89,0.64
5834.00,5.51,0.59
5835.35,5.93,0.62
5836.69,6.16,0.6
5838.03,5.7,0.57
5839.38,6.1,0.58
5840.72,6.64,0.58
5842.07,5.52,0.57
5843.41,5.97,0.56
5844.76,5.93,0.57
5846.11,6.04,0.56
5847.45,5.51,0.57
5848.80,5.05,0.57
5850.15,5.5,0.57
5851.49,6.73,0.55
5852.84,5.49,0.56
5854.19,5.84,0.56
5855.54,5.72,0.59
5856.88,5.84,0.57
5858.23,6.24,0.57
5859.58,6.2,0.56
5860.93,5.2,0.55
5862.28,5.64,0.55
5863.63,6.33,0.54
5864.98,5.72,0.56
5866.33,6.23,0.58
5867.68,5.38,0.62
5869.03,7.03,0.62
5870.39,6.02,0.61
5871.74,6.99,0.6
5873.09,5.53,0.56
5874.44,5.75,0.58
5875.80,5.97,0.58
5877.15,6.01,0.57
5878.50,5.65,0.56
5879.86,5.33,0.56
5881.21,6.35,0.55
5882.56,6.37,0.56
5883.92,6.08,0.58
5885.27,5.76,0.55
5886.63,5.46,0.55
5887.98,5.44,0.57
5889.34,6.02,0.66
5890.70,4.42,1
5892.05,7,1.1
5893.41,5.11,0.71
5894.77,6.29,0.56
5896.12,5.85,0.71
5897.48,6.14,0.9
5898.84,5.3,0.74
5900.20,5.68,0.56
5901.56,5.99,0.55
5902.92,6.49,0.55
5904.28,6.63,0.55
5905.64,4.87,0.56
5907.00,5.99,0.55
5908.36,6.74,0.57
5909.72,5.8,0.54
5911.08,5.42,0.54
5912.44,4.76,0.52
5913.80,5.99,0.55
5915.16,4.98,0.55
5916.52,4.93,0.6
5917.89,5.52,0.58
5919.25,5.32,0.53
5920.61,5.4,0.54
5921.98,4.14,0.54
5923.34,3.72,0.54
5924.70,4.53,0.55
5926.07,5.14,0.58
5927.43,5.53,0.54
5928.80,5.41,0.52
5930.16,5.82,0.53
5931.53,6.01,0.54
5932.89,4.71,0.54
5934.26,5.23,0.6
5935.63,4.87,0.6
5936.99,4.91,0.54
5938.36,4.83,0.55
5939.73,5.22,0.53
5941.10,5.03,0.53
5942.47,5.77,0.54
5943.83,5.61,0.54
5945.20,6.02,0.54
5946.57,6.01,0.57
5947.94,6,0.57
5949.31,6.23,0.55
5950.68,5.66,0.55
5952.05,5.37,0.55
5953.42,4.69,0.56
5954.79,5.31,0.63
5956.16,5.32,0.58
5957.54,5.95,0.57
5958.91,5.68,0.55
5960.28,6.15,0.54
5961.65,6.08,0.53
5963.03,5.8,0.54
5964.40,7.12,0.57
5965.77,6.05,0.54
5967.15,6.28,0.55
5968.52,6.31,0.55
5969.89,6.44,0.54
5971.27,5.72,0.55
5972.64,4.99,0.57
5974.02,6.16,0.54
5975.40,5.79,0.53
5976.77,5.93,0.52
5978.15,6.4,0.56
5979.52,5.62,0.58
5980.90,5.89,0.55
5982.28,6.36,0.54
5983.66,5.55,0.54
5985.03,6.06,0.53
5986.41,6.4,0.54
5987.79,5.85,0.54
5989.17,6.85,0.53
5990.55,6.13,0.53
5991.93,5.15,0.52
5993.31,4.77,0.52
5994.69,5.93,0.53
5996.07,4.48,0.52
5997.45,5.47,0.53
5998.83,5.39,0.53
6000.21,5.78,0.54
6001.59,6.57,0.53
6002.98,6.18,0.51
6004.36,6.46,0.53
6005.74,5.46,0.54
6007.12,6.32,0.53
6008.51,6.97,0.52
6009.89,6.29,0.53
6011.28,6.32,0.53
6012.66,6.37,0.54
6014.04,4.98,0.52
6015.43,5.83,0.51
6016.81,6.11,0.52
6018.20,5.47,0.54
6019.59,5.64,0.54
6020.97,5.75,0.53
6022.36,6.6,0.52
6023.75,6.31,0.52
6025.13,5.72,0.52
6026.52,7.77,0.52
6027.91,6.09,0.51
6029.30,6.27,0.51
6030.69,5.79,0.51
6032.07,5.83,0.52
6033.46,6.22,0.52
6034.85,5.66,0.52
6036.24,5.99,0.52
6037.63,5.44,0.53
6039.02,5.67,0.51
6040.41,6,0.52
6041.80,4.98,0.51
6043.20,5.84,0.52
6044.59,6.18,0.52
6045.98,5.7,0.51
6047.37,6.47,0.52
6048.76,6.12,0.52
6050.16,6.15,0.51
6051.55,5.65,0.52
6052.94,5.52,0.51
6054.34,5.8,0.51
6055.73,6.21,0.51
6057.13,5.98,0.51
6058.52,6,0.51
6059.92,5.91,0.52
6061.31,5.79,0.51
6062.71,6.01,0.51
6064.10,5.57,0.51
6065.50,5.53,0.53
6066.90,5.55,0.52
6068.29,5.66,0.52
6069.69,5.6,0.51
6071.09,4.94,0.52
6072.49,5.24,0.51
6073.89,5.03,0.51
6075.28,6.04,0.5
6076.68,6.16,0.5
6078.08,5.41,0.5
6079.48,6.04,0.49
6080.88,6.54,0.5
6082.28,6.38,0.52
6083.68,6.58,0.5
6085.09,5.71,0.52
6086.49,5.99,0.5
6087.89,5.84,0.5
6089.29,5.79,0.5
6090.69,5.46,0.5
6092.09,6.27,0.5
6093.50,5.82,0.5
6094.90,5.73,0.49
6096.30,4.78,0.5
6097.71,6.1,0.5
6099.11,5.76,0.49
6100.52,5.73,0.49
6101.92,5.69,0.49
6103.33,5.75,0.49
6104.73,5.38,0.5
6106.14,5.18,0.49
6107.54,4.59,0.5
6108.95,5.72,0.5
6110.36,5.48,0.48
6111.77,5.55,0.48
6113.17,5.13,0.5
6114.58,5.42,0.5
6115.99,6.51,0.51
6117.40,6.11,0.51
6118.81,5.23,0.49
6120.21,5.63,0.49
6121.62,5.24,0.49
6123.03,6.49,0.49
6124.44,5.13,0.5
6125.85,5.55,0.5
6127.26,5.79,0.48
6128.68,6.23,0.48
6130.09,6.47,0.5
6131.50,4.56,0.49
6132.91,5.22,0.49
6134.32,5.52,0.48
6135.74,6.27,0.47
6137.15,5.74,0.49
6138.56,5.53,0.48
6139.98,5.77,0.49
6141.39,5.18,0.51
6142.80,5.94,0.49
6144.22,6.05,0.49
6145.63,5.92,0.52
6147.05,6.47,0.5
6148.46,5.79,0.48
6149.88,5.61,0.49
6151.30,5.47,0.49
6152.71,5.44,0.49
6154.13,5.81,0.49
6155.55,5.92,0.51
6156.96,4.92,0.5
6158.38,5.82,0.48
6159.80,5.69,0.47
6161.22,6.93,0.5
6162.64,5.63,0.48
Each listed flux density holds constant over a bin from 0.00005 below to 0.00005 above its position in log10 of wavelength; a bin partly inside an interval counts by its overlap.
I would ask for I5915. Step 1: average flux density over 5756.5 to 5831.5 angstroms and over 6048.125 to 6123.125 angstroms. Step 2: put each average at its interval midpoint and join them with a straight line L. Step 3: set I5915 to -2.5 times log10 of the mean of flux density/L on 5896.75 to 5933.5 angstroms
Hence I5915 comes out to 0.08 mag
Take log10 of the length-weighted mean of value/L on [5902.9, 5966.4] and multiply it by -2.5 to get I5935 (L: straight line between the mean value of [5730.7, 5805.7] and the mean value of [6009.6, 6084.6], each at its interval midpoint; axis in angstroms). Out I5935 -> 0.07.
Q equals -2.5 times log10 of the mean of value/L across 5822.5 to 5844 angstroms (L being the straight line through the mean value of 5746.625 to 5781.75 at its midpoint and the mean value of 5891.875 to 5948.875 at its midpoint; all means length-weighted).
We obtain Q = -0.07 mag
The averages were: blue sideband 5.9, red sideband 5.48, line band 6.12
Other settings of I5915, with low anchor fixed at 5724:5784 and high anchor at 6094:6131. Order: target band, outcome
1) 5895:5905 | -0.06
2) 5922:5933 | 0.12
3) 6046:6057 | -0.06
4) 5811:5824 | -0.03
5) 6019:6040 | -0.07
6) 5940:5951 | -0.02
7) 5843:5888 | -0.04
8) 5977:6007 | -0.04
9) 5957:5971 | -0.09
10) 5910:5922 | 0.09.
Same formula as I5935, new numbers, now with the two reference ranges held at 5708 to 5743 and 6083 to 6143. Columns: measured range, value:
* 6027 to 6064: -0.04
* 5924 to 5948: 0.06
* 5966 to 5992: -0.06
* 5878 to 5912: -0.03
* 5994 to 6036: -0.06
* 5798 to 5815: 0.04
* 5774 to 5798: -0.10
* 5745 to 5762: 0.01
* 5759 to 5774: -0.02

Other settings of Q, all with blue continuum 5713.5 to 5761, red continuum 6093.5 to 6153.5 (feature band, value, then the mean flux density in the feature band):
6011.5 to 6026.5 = -0.06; 5.98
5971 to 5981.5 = -0.03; 5.82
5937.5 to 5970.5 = -0.03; 5.78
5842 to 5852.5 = -0.03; 5.79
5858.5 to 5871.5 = -0.07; 6.01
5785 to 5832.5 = -0.05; 5.91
